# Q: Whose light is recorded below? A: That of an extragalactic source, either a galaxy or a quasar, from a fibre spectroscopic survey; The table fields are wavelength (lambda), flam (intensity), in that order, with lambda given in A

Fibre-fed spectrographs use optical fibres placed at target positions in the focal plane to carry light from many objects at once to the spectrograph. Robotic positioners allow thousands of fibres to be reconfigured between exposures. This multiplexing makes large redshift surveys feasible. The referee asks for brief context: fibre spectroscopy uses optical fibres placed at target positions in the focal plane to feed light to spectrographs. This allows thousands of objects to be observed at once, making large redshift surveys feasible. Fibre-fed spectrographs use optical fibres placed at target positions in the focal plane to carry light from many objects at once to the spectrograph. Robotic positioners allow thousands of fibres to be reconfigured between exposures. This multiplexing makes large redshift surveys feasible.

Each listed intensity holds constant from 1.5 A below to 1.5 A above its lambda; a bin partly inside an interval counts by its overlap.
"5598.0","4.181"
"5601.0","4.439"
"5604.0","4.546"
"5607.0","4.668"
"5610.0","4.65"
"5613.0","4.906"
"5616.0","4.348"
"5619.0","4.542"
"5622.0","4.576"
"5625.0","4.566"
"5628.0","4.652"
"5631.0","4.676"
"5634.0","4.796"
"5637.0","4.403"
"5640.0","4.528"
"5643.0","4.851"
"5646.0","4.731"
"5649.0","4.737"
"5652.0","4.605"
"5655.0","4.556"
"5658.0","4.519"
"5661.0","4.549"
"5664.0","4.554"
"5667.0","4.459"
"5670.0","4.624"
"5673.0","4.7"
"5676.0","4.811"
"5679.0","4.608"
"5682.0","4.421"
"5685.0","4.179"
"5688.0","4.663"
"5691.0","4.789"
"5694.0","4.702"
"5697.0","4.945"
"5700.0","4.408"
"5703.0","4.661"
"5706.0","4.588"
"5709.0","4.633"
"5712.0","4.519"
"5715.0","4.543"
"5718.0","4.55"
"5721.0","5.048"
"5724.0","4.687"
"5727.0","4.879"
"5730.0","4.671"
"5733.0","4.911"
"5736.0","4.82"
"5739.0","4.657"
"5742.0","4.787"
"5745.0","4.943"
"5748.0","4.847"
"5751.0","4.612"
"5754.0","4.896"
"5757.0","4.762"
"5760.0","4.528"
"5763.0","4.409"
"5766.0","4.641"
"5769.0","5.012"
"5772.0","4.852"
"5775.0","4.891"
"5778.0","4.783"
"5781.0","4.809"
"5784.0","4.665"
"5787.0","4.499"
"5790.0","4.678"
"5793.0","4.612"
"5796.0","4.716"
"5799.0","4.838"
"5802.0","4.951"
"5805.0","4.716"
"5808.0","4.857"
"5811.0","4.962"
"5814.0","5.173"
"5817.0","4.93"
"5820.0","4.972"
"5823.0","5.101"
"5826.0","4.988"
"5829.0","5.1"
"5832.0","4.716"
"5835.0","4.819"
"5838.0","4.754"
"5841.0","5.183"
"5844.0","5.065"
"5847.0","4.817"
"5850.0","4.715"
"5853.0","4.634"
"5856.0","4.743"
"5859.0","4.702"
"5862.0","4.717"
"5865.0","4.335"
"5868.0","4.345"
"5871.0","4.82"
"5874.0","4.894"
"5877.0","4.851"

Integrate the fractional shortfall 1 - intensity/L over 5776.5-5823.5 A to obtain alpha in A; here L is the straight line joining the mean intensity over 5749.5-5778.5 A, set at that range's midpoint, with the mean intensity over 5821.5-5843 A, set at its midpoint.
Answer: 0.3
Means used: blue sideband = 4.74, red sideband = 4.95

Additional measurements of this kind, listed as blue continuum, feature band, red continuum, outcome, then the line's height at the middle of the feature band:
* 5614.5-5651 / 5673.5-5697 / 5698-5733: 0.14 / 4.65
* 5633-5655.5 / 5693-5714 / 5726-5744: 0.48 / 4.74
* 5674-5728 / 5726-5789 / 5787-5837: 0.06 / 4.76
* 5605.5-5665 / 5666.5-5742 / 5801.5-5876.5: 0.50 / 4.69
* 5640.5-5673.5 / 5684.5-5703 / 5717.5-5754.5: 0.24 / 4.7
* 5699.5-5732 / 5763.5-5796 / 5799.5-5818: 0.75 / 4.84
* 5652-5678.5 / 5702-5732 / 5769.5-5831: 0.09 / 4.7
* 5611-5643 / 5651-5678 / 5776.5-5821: 0.33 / 4.65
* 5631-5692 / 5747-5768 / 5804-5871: 0.24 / 4.73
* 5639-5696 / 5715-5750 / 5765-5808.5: -0.66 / 4.7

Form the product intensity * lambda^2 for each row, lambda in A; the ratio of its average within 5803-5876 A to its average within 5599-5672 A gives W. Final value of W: 1.13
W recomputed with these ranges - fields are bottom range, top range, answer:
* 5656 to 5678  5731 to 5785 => 1.07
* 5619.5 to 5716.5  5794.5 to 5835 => 1.12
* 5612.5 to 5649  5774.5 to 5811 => 1.09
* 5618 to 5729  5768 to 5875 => 1.09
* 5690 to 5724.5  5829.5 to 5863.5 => 1.08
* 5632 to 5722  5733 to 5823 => 1.07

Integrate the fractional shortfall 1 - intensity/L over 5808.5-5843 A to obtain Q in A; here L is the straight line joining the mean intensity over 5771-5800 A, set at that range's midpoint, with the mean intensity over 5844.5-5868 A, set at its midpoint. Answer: -2.0 A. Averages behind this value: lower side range 4.73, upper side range 4.66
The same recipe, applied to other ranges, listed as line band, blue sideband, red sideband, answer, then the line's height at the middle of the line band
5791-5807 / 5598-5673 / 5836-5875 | -0.2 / 4.71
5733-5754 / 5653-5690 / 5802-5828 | -0.2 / 4.76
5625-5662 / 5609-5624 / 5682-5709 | -0.2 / 4.6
